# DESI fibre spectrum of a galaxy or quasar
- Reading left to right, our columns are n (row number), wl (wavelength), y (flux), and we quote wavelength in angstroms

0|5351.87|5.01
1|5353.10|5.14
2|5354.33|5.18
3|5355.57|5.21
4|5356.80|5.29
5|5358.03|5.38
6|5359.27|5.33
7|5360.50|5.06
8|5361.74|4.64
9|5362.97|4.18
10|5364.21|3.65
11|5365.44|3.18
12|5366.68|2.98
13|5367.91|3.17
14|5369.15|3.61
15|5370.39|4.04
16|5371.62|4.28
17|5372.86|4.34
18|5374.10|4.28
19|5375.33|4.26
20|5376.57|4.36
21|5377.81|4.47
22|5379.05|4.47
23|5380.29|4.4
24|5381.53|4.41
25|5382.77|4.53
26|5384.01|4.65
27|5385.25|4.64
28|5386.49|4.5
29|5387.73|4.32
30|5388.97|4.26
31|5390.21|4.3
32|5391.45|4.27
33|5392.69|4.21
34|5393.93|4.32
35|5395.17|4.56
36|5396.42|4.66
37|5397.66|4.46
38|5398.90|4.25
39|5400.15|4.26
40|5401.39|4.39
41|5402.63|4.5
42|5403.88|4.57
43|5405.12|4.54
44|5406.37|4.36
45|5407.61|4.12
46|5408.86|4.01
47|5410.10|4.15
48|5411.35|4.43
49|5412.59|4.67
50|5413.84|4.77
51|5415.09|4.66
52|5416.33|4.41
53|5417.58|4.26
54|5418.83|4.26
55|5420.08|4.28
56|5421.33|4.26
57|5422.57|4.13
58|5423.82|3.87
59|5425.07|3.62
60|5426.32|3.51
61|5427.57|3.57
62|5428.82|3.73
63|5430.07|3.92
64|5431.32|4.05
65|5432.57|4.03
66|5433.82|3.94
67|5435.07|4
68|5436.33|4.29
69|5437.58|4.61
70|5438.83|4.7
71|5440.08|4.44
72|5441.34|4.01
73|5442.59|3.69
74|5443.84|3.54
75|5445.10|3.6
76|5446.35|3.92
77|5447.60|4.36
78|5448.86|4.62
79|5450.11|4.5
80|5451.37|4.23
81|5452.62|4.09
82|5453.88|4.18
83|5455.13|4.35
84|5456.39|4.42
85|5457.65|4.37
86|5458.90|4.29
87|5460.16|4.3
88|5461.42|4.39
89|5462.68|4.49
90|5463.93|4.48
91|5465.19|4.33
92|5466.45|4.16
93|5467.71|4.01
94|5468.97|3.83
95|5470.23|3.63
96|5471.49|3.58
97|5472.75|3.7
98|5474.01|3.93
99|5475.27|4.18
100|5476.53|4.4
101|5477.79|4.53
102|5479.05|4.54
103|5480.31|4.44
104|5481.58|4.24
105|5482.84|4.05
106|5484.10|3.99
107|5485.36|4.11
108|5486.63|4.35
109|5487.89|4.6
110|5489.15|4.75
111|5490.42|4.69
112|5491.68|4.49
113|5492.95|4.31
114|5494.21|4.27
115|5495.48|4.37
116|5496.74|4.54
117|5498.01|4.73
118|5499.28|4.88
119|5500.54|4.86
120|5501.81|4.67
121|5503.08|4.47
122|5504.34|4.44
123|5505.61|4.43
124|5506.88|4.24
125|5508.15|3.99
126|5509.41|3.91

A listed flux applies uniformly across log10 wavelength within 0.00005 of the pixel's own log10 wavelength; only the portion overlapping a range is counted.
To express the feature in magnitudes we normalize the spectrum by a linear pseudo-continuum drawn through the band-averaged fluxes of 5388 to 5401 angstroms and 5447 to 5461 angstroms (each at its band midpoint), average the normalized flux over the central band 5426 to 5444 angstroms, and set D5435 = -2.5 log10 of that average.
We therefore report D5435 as 0.08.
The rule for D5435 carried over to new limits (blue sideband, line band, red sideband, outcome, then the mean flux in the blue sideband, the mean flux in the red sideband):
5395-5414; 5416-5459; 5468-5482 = 0.037 mag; 4.41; 4.09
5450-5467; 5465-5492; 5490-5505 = 0.061 mag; 4.32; 4.56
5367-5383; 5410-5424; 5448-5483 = -0.044 mag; 4.17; 4.23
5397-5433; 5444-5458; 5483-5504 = 0.033 mag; 4.21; 4.49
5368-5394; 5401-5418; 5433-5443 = -0.040 mag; 4.31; 4.22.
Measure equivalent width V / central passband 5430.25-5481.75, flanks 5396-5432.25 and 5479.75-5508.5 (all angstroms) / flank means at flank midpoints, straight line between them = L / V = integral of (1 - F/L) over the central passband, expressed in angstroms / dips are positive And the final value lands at 1.9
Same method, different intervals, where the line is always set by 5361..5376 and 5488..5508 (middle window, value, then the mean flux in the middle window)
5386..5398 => -1.1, 4.38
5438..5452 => 0.4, 4.15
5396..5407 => -1.0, 4.44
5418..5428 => 0.5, 3.95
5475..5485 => 0.3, 4.3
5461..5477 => 1.1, 4.08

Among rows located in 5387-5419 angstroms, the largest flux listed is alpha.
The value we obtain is 4.77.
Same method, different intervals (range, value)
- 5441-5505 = 4.88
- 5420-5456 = 4.7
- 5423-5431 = 3.92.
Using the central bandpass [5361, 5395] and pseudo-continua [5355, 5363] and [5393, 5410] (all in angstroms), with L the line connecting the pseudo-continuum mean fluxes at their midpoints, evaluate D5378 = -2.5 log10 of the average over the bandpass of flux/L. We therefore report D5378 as 0.137 mag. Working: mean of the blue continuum 5.08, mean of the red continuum 4.37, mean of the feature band 4.18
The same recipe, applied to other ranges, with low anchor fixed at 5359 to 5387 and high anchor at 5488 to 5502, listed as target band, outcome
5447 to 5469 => 0.04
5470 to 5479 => 0.12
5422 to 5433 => 0.15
